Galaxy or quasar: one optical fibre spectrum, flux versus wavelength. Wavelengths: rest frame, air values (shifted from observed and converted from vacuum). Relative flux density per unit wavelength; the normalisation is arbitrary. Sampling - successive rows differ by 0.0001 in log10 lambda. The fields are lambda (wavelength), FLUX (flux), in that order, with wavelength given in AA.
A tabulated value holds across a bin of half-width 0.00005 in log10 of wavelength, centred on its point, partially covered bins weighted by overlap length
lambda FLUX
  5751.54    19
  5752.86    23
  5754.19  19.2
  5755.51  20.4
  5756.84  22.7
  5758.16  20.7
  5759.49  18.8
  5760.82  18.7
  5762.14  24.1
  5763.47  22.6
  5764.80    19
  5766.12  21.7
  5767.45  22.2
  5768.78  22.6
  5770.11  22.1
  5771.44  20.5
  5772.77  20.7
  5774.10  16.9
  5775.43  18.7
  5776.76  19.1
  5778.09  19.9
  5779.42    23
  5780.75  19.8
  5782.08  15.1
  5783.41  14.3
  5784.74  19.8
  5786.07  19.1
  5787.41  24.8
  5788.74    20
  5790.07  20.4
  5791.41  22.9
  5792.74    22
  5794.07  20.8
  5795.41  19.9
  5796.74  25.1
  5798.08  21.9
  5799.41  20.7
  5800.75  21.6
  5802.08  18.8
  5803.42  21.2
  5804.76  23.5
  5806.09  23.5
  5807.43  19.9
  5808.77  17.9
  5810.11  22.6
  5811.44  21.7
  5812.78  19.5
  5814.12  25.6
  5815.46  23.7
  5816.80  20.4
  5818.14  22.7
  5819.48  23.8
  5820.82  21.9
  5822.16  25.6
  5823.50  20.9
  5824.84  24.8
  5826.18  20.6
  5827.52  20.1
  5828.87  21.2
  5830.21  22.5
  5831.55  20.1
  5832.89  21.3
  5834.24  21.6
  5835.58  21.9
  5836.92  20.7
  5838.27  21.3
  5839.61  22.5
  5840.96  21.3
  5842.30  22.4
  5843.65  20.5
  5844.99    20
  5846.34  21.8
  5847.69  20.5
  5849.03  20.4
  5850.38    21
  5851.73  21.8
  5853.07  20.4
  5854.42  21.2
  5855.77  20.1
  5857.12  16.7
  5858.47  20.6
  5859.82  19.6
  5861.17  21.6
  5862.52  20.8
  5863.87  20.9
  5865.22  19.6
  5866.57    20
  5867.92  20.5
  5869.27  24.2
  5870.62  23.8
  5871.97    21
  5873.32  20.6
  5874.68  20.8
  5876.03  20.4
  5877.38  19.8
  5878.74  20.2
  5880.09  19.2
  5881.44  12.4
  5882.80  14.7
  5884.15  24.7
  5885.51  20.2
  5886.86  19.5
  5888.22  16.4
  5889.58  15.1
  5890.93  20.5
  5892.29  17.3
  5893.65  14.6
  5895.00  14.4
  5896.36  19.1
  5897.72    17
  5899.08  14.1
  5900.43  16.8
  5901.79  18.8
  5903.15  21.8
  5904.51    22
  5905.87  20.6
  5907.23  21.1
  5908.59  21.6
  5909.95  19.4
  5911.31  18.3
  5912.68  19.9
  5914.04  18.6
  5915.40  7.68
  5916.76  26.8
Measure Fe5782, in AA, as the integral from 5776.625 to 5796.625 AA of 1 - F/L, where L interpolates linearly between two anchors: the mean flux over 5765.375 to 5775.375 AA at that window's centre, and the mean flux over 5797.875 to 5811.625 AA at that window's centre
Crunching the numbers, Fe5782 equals 0.7 AA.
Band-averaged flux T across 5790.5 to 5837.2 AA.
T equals 21.8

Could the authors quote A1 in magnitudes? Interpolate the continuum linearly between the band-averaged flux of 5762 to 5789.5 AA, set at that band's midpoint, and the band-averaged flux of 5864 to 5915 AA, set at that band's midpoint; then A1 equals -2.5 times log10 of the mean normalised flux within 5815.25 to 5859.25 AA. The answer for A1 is -0.093 mag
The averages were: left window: 20.2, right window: 19.1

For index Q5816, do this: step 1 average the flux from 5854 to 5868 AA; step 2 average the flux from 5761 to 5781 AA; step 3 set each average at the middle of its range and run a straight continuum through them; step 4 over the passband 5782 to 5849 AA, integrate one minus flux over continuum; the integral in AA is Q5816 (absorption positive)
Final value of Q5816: -2.99 AA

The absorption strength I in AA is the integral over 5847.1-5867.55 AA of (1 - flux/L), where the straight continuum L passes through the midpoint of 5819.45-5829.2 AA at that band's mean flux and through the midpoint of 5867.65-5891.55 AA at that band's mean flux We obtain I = 0.4 AA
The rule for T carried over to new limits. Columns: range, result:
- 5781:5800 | 20.5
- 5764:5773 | 21.3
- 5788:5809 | 21.3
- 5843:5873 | 20.8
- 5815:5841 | 21.9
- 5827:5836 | 21.2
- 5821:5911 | 20.1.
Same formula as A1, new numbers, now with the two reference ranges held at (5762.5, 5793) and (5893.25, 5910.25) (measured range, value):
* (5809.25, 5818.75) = -0.12 mag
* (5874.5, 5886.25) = -0.01 mag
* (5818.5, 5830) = -0.14 mag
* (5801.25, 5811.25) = -0.06 mag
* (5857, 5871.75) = -0.10 mag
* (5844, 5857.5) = -0.06 mag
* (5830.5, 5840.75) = -0.10 mag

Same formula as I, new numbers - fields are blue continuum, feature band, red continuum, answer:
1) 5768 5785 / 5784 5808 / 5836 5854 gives -1.8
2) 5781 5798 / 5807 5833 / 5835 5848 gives -1.2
